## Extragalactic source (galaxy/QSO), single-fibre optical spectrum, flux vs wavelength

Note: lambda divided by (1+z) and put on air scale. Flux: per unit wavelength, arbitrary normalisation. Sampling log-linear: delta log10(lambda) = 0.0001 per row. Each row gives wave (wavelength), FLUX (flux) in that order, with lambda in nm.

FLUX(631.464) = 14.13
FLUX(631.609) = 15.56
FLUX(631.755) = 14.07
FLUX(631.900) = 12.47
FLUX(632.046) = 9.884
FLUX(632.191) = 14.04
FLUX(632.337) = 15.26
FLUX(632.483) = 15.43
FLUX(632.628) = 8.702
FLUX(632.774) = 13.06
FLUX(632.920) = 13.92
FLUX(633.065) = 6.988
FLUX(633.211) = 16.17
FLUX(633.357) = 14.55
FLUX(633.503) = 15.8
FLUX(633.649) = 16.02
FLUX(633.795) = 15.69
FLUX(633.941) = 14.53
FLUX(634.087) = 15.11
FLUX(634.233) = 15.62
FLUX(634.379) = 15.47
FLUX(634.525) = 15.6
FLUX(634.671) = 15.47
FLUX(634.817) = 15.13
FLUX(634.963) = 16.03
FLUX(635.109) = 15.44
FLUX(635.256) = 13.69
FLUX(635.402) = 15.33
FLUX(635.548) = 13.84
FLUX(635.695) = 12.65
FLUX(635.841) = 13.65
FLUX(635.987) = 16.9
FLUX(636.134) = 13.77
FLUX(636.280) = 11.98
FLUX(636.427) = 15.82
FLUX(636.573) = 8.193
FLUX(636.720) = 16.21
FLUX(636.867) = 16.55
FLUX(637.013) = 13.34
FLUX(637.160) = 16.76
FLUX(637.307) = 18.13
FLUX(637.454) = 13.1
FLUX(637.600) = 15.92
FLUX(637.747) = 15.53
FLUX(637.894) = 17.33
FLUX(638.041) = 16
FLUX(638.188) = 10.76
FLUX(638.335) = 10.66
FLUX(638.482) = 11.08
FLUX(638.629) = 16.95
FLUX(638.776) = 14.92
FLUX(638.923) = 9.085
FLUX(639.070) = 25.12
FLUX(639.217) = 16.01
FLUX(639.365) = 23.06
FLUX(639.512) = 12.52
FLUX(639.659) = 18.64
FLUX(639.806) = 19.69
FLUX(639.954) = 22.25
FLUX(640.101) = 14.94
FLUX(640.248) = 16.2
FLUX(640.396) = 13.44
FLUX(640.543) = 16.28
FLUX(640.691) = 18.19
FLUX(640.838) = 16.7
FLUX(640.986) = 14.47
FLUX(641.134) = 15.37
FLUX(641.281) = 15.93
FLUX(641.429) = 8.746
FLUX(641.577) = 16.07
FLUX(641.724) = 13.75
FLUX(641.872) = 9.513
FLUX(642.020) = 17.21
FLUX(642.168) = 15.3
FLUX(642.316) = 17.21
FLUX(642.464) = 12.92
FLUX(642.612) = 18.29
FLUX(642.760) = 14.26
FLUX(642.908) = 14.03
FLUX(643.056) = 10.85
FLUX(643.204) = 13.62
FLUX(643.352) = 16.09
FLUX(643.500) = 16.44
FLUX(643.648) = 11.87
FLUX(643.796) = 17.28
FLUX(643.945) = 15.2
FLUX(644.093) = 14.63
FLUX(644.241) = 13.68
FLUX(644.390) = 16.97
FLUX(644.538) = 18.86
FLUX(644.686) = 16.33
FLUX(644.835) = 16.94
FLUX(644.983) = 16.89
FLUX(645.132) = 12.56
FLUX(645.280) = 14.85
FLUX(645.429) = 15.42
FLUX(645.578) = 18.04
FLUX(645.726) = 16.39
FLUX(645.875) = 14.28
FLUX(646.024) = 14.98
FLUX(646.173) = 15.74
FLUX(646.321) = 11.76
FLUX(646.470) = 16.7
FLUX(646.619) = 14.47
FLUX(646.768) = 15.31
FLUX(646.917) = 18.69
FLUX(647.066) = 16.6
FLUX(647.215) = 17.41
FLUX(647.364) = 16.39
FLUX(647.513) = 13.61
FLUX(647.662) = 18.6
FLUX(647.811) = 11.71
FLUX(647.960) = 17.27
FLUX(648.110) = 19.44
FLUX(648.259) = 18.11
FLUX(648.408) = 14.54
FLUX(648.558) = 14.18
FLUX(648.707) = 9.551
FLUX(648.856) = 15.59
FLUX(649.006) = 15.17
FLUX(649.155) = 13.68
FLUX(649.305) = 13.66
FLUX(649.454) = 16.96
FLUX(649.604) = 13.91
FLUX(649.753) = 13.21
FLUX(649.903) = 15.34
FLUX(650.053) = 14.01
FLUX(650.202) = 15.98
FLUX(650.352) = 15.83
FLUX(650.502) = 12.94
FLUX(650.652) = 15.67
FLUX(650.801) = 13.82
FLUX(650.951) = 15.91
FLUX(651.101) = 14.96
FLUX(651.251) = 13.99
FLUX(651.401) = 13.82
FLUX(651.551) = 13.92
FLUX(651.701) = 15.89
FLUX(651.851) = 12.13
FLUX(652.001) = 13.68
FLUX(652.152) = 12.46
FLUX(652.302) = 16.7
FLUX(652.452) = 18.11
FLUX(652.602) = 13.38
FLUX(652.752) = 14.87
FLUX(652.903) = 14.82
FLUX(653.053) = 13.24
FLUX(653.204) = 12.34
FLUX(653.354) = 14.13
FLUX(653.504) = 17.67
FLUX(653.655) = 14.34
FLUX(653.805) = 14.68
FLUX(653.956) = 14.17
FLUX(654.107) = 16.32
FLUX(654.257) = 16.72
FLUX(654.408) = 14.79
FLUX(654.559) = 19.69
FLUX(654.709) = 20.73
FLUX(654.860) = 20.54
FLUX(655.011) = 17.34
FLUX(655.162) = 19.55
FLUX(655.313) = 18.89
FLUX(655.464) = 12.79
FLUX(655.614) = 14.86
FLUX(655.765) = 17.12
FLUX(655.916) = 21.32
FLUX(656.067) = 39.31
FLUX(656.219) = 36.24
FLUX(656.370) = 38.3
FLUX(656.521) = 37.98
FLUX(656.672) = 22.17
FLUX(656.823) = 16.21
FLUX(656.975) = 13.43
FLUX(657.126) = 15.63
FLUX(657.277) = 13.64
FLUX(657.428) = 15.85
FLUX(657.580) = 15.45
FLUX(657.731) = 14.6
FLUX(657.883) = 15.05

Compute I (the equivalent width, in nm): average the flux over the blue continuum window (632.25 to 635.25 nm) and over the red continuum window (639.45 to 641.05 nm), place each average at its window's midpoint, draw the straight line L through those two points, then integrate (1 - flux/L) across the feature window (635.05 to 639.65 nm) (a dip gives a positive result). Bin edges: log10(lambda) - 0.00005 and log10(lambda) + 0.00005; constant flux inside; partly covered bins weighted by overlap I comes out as 0.24 nm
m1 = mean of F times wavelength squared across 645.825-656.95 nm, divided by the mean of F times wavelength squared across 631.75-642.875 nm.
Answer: 1.2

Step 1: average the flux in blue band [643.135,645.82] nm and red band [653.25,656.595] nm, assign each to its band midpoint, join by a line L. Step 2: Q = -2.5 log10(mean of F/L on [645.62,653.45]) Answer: 0.203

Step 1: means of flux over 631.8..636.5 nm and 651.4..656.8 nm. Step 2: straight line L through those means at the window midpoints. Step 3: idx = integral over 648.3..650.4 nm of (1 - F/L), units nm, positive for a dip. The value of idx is 0.37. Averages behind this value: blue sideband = 14.2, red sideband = 18.5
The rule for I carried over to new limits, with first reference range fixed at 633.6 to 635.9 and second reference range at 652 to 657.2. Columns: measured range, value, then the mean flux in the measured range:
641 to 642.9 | 0.21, 14.5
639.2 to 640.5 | -0.12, 17.5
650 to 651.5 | 0.28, 14.7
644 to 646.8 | 0.24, 15.5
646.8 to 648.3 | 0.06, 16.7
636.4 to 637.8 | 0.04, 14.9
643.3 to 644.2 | 0.08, 15.2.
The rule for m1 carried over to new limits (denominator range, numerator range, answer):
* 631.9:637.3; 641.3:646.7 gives 1.08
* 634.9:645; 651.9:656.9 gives 1.30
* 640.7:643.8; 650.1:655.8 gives 1.10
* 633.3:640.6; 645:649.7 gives 1.03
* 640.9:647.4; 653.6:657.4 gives 1.38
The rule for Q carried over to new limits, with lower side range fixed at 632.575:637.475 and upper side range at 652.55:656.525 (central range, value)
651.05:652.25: 0.311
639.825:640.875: -0.086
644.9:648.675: 0.106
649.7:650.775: 0.228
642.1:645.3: 0.089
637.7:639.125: 0.048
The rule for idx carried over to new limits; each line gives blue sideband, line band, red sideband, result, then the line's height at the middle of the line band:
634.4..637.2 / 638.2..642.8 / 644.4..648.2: -0.12 nm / 15.2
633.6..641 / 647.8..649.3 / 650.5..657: 0.18 nm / 17.1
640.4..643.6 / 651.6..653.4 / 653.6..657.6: 0.43 nm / 18.8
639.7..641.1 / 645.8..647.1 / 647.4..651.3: 0.02 nm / 15.6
